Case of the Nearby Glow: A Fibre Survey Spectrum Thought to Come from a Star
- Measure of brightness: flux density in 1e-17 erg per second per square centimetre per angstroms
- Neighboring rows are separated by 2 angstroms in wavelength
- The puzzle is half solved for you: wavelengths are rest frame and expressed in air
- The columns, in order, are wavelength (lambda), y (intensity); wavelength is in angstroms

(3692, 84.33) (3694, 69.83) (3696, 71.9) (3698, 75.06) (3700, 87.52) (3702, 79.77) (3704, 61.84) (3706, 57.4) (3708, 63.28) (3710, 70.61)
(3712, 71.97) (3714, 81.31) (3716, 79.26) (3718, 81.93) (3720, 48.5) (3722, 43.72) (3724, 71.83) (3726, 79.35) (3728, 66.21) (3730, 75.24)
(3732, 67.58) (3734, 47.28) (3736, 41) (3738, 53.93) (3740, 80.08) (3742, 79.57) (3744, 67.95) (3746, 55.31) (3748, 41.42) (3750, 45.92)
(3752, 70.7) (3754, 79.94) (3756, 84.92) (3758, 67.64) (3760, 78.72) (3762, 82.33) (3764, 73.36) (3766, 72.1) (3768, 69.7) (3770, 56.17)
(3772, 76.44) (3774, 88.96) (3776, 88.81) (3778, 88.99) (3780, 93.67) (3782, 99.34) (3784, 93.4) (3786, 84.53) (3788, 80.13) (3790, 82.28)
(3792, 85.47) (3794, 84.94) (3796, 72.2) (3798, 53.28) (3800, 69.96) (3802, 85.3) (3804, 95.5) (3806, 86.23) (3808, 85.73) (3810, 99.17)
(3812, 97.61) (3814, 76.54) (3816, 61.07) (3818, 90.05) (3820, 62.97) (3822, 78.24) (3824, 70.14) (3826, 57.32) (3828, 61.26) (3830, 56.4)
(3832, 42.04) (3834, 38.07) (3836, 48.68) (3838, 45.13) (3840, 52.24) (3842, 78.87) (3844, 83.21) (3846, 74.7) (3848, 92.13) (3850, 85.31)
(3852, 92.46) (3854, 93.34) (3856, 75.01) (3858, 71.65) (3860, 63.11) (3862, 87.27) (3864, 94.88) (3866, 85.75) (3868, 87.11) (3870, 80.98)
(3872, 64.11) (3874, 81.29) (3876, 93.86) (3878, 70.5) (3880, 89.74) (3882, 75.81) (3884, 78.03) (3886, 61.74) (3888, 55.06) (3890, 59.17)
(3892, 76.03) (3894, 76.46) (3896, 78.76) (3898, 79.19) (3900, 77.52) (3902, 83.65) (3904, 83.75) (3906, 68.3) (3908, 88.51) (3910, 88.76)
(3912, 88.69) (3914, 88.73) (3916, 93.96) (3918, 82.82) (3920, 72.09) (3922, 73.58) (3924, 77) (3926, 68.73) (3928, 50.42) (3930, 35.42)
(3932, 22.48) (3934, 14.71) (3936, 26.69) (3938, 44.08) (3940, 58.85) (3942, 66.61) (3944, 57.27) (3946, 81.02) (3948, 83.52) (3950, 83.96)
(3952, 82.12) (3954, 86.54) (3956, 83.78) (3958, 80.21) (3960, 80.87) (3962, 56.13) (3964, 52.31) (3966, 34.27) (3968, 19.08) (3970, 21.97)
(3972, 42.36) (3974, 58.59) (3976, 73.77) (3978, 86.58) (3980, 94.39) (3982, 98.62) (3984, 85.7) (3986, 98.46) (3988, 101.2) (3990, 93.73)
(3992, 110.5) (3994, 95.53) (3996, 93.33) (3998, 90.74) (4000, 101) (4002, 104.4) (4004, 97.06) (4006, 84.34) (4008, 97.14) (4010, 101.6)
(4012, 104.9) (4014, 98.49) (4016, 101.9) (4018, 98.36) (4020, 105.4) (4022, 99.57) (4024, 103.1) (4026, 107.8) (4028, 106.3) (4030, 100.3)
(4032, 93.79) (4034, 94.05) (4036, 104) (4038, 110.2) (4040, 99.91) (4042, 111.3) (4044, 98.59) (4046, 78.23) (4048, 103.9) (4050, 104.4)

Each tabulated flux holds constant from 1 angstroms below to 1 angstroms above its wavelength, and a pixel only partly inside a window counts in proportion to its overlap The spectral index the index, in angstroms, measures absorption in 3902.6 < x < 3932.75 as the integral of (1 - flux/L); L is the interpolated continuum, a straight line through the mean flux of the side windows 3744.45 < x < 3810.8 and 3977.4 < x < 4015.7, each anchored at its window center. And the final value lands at 5.74 angstroms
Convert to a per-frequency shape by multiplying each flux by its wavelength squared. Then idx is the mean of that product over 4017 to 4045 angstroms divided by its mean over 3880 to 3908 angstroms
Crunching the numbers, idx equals 1.5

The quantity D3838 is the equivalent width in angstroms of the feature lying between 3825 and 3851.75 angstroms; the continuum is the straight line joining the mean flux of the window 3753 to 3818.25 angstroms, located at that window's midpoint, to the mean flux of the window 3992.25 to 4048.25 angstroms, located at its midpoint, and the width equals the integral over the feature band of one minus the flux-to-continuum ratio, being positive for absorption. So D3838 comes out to 6.9 angstroms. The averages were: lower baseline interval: 81.2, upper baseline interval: 99.6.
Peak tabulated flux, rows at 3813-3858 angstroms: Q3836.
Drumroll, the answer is 93.34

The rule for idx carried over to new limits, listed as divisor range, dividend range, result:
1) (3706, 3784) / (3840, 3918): 1.21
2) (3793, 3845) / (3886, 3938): 1.01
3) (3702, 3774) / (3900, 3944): 1.07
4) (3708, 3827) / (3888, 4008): 1.09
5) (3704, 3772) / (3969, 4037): 1.59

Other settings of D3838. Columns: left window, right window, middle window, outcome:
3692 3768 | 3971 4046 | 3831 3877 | 3.62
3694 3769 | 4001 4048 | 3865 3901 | 3.62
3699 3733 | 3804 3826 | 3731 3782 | 2.52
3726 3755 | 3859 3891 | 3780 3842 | -3.36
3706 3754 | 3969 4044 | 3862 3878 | -0.79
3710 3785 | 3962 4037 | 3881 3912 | 1.99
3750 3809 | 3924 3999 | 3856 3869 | -1.17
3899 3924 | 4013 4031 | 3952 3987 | 9.29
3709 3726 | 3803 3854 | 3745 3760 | 1.22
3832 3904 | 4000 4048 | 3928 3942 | 7.93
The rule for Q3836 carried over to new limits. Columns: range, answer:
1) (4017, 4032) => 107.8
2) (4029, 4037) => 104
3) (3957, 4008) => 110.5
